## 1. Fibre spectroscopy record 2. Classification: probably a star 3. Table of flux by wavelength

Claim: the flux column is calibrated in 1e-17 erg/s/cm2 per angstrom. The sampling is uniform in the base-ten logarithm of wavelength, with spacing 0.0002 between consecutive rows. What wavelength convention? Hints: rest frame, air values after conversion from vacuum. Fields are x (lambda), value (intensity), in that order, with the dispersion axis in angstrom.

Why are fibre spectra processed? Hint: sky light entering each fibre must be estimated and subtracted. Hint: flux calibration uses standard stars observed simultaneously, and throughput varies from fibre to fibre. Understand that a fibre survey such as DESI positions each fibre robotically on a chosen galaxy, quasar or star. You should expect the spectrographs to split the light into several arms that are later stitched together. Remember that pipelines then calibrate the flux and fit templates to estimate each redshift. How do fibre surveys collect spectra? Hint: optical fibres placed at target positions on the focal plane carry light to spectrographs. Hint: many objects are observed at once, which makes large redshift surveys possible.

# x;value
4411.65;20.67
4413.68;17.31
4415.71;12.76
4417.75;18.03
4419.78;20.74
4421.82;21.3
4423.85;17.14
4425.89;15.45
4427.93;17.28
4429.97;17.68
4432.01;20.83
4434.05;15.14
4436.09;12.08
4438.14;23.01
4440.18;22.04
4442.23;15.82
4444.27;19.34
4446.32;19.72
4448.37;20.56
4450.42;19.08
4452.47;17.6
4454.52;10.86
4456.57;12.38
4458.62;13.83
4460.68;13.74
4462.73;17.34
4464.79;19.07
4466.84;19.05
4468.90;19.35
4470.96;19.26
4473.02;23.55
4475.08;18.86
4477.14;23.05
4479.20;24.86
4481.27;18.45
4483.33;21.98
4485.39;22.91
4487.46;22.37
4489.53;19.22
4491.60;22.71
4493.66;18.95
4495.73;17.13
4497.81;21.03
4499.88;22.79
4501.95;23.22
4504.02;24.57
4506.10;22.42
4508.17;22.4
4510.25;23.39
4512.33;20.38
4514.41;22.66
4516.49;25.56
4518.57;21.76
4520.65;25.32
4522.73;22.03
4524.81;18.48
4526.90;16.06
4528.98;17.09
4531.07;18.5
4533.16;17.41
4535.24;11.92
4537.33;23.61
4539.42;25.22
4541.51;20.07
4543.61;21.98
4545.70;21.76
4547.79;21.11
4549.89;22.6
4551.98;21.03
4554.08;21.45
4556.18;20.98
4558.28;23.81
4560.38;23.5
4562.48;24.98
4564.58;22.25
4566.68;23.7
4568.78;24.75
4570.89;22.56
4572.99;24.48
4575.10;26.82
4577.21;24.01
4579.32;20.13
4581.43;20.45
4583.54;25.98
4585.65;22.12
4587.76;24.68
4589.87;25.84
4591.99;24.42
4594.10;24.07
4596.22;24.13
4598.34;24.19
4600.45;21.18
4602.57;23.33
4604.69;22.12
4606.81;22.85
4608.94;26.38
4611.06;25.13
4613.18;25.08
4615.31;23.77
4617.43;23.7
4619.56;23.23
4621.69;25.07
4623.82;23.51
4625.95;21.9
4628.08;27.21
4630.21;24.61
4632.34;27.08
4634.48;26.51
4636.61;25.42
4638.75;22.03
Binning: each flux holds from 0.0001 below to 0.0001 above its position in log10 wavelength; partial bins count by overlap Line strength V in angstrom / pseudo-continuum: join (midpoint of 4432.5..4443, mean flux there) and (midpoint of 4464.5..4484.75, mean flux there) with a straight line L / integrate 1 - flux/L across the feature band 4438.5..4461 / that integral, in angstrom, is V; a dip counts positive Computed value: 1.9 angstrom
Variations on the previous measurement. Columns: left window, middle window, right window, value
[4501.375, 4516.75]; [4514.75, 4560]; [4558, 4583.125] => 4.46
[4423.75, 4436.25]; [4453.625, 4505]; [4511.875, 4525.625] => 0.96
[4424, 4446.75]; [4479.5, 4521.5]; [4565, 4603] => -3.11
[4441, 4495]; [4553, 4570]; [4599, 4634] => -0.69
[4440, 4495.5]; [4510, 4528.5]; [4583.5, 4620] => -0.53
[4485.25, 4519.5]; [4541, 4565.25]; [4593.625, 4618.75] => 0.73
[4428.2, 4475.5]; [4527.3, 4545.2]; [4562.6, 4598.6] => 1.93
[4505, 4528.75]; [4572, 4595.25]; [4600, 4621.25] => -0.73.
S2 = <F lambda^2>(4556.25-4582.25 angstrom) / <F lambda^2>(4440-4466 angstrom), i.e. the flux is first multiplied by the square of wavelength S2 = 1.5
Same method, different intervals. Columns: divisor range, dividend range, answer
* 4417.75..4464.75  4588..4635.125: 1.50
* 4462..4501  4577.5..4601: 1.19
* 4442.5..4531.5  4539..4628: 1.22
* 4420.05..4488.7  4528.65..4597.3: 1.26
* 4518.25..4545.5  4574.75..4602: 1.21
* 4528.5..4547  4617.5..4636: 1.30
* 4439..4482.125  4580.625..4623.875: 1.38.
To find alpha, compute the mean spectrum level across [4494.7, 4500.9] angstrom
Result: 20.3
